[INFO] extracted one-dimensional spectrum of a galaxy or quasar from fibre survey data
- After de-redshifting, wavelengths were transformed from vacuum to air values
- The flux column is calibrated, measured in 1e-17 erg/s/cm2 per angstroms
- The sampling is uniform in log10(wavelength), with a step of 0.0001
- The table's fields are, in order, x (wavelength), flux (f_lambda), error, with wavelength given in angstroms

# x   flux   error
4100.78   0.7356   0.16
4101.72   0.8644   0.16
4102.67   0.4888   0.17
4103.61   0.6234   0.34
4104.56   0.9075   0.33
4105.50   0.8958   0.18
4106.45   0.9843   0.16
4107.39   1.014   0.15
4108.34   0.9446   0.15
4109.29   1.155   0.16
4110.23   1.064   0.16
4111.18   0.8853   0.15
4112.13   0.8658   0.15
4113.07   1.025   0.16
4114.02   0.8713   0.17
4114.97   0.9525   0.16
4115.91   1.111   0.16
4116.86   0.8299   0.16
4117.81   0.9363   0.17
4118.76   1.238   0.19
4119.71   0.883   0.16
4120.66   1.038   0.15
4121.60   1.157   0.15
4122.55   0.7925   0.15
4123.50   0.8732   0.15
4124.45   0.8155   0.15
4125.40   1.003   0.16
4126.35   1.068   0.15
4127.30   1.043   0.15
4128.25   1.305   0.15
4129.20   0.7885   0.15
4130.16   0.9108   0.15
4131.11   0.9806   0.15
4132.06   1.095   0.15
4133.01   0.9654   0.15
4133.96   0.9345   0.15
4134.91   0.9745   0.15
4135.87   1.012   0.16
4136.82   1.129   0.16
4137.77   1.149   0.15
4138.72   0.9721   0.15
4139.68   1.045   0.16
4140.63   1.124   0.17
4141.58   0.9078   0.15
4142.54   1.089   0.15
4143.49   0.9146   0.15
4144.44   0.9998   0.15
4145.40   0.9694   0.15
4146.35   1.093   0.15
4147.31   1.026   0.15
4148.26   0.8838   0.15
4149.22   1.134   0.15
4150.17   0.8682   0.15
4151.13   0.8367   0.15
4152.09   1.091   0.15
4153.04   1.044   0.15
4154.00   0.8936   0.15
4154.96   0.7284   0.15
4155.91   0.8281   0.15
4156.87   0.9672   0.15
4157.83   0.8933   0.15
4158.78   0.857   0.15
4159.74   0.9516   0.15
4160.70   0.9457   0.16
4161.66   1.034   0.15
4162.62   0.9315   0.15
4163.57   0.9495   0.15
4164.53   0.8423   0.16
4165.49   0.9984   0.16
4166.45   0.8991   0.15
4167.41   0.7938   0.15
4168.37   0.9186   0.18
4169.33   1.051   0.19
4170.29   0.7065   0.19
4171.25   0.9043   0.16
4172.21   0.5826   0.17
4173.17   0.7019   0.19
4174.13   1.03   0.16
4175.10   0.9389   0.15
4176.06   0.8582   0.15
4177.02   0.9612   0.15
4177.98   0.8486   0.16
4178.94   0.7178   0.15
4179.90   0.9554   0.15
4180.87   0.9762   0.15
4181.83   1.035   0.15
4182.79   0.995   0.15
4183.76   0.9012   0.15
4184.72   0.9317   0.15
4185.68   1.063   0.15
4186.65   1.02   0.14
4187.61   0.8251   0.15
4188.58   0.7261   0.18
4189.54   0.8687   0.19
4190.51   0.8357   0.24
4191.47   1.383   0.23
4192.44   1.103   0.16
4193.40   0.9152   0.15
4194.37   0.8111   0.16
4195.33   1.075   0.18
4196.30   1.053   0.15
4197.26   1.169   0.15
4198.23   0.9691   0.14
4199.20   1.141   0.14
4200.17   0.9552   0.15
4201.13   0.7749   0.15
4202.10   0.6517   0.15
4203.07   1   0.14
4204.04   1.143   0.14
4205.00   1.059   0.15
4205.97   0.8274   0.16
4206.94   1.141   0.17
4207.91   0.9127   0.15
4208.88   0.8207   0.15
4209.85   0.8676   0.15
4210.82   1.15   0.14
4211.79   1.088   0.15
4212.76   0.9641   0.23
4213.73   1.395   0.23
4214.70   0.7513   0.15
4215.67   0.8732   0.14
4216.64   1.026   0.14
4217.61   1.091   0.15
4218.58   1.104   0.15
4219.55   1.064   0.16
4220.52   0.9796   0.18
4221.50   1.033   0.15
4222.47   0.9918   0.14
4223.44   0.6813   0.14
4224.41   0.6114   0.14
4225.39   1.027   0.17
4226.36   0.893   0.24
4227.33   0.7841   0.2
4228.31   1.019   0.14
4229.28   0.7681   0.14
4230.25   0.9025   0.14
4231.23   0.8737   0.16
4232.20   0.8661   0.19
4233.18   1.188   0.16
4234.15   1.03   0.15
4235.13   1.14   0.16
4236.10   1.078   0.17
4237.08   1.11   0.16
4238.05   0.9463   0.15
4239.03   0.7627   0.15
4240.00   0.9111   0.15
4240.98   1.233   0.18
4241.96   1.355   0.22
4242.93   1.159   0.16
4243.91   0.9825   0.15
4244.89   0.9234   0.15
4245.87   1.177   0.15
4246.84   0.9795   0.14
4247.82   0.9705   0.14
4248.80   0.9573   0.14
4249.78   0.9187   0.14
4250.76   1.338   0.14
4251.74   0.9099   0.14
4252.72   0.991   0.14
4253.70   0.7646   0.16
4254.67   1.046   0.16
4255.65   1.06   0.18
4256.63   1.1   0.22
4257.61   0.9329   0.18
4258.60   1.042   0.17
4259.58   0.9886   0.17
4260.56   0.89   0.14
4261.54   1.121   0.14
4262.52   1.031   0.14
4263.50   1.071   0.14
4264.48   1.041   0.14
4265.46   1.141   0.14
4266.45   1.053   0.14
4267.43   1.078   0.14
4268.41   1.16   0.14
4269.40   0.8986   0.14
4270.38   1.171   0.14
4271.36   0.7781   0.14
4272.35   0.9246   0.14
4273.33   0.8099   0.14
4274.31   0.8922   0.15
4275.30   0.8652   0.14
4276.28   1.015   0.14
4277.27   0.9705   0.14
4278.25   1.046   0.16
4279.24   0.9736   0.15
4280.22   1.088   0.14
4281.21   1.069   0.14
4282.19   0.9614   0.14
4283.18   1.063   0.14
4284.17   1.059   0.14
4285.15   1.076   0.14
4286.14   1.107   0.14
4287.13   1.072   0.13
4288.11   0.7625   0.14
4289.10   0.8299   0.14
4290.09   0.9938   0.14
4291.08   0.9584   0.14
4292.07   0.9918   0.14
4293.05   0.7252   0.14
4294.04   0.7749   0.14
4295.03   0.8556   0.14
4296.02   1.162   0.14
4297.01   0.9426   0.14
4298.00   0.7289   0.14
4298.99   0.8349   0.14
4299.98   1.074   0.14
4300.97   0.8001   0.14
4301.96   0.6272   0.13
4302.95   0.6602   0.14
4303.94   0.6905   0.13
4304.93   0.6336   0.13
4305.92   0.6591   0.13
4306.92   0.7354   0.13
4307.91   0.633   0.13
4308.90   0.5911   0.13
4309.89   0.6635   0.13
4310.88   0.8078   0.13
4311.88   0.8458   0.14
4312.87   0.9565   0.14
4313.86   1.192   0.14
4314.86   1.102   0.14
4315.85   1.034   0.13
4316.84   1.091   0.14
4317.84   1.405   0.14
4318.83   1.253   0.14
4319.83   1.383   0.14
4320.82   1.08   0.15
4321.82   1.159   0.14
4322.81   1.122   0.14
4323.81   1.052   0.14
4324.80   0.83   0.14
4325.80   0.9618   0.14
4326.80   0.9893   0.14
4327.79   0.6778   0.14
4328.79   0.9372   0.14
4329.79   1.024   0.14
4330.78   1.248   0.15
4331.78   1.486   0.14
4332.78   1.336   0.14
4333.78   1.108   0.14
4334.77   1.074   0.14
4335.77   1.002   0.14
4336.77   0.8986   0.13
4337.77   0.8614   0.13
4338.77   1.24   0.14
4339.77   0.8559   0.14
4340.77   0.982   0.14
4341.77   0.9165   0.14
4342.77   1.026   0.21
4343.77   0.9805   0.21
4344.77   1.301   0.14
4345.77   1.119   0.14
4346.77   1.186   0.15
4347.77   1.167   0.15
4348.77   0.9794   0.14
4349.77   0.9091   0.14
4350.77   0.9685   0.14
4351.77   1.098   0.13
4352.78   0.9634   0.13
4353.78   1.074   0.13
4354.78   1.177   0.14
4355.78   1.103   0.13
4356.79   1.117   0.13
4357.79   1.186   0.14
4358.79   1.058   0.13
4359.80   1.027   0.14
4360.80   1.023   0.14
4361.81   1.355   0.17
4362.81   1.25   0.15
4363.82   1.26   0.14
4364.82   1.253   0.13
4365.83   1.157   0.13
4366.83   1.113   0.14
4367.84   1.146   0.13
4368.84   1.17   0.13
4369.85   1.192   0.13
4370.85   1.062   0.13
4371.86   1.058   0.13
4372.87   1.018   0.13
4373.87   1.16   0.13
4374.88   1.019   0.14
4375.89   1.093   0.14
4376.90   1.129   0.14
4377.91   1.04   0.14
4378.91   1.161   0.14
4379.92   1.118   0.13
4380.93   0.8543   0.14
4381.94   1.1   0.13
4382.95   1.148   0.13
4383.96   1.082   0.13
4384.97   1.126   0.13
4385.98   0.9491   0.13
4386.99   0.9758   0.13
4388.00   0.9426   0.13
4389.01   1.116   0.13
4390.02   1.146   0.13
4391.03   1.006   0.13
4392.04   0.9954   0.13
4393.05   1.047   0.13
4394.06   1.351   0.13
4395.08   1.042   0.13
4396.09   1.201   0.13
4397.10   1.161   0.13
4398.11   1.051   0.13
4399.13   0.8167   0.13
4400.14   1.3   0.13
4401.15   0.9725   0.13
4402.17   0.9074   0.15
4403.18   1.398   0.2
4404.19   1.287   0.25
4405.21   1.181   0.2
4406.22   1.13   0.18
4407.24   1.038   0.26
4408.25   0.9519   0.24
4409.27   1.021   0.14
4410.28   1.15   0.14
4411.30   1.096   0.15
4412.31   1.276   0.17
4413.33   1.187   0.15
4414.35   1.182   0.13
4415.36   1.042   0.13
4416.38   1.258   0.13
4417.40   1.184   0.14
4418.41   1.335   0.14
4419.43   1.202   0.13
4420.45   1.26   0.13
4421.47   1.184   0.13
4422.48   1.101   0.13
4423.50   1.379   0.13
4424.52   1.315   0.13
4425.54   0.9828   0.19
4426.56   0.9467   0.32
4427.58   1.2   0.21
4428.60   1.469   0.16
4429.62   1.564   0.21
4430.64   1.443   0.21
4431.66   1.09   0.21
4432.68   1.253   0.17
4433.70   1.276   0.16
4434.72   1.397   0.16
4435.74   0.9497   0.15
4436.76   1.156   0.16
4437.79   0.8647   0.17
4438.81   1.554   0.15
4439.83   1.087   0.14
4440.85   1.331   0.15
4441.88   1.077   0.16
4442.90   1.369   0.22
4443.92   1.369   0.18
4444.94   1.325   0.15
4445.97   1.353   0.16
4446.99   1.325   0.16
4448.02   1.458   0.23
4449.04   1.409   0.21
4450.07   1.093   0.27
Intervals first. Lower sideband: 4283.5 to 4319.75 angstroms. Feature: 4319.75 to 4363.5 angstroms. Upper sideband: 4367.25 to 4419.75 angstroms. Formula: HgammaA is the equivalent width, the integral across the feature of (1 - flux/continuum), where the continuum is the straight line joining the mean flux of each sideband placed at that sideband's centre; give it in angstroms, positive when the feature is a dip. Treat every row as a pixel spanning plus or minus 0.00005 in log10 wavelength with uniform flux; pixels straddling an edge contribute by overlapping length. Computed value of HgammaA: -3.5 angstroms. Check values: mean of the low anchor 0.904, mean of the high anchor 1.11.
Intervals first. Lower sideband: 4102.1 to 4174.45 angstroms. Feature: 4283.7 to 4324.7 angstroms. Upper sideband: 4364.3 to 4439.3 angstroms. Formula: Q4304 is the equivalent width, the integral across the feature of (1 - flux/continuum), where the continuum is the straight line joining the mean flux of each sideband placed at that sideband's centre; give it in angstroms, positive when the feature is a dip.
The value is 5.4 angstroms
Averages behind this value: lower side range 0.949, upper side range 1.14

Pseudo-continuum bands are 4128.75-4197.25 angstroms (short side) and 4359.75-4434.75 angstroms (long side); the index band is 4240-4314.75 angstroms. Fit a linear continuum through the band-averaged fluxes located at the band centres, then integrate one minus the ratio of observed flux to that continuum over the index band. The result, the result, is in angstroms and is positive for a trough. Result 6.4 angstroms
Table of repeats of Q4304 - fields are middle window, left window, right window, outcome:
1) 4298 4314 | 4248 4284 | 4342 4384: 4.3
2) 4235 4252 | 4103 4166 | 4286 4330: -2.0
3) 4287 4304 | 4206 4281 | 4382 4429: 2.9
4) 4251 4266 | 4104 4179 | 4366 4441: 0.3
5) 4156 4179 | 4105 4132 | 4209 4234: 1.9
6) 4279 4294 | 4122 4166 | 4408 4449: 1.7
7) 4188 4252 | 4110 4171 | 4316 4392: 1.5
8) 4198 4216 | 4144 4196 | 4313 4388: -0.2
